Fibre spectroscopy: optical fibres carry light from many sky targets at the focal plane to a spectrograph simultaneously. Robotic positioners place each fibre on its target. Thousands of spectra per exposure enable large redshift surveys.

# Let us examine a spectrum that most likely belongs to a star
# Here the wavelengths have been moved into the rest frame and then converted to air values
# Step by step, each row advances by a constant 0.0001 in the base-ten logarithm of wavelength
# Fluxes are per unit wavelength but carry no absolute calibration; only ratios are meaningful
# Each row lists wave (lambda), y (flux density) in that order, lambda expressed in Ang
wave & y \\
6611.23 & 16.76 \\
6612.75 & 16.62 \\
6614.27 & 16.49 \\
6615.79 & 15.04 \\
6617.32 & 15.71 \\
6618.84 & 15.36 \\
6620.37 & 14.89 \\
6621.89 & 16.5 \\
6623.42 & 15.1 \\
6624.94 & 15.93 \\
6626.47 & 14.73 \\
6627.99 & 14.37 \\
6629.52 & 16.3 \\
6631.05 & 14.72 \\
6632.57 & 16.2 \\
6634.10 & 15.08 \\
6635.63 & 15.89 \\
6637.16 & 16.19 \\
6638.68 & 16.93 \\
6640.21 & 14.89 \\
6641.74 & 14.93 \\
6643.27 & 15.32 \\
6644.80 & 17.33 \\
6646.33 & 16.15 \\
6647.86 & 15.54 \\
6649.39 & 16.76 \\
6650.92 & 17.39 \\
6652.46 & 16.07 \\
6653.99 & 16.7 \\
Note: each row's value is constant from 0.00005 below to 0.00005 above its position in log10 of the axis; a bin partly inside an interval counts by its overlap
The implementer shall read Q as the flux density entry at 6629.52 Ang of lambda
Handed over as 16.3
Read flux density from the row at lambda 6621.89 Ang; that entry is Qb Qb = 16.5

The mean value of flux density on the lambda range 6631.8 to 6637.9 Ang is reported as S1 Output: 15.8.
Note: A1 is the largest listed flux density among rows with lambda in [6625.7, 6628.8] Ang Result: 14.73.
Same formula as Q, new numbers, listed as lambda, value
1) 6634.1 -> 15.08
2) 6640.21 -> 14.89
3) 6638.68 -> 16.93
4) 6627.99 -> 14.37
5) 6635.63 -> 15.89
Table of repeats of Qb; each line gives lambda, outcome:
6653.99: 16.7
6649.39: 16.76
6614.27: 16.49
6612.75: 16.62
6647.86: 15.54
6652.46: 16.07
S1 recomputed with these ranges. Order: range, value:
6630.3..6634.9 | 15.3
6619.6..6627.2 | 15.4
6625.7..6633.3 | 15.3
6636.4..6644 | 15.7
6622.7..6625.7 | 15.5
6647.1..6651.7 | 16.5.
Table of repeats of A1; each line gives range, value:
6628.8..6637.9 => 16.3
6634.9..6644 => 16.93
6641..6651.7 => 17.39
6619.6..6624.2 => 16.5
